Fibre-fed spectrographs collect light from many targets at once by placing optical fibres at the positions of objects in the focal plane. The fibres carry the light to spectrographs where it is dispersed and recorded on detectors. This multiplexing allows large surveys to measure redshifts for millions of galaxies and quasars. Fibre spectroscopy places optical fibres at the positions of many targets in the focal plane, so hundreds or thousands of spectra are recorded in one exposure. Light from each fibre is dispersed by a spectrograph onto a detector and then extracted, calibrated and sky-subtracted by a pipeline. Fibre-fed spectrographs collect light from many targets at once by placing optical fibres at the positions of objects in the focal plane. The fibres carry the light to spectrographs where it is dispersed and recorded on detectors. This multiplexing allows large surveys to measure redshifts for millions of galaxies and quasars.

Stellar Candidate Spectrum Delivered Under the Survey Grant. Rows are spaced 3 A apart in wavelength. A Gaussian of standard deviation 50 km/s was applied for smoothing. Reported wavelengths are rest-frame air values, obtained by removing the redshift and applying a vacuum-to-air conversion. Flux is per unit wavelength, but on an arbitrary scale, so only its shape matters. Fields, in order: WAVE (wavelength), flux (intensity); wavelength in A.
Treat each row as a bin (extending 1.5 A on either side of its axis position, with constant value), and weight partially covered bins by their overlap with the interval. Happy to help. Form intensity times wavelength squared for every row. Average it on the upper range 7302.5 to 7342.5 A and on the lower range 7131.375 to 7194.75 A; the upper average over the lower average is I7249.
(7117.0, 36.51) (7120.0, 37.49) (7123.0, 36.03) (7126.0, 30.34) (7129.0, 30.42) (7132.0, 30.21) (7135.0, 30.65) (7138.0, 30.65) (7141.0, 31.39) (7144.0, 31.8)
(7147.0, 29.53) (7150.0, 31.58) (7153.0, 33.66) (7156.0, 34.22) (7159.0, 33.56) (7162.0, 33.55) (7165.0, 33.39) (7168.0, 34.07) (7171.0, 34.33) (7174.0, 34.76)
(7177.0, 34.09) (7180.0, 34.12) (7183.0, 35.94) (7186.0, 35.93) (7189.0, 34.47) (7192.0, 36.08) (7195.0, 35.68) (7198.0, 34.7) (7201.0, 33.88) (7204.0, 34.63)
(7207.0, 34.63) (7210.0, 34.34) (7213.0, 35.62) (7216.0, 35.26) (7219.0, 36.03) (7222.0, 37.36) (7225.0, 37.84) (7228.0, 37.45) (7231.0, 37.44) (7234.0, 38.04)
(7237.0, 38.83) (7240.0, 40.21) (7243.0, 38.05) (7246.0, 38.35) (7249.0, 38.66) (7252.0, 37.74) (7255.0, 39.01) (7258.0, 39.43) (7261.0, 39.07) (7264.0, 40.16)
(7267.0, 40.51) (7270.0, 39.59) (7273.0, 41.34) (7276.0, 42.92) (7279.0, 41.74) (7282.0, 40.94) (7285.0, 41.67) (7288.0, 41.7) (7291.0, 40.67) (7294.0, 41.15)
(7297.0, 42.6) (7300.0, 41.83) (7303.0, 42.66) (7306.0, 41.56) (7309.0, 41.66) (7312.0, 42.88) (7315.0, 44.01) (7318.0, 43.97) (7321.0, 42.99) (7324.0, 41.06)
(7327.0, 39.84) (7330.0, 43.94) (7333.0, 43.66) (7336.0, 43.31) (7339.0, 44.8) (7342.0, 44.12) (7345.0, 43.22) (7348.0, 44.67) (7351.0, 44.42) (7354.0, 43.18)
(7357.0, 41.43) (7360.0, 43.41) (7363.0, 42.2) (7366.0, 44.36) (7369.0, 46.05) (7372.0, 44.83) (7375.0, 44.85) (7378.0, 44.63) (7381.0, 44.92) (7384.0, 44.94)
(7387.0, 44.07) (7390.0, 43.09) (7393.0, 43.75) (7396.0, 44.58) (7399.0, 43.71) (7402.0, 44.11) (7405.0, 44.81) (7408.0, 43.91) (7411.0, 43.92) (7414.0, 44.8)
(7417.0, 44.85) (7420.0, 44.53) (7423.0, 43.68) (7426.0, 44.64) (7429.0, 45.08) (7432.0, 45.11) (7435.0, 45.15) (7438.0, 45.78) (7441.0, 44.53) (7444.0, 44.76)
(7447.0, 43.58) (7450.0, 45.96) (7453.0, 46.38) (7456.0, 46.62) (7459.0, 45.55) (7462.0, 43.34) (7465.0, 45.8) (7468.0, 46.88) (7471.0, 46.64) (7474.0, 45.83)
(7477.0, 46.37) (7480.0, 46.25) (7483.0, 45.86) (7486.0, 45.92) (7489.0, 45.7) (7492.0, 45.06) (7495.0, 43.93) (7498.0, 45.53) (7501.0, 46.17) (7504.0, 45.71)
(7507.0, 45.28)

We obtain 1.3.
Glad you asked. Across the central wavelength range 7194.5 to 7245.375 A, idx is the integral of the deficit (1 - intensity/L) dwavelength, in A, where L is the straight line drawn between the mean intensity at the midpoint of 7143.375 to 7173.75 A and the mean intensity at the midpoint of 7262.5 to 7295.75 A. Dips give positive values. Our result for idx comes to 0.9 A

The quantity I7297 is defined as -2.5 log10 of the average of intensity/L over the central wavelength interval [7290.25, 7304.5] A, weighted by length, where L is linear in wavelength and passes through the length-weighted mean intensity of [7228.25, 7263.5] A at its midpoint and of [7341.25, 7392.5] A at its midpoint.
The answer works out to -0.02 mag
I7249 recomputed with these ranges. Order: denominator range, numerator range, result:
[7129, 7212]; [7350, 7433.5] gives 1.40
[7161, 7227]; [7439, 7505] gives 1.40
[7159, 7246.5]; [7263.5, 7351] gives 1.22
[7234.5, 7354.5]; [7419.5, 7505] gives 1.14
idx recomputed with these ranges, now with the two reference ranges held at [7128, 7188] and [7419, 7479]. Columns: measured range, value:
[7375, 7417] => -1.20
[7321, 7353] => -2.15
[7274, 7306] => -2.68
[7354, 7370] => -0.68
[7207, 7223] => -0.10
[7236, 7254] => -0.99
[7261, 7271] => -0.65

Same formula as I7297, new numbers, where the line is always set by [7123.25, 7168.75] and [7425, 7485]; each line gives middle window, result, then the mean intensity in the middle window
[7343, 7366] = -0.06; 43.3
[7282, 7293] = -0.08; 41.3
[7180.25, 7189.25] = -0.05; 35.4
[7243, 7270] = -0.06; 39.1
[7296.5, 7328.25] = -0.08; 42.3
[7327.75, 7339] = -0.09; 43.5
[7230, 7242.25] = -0.08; 38.6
